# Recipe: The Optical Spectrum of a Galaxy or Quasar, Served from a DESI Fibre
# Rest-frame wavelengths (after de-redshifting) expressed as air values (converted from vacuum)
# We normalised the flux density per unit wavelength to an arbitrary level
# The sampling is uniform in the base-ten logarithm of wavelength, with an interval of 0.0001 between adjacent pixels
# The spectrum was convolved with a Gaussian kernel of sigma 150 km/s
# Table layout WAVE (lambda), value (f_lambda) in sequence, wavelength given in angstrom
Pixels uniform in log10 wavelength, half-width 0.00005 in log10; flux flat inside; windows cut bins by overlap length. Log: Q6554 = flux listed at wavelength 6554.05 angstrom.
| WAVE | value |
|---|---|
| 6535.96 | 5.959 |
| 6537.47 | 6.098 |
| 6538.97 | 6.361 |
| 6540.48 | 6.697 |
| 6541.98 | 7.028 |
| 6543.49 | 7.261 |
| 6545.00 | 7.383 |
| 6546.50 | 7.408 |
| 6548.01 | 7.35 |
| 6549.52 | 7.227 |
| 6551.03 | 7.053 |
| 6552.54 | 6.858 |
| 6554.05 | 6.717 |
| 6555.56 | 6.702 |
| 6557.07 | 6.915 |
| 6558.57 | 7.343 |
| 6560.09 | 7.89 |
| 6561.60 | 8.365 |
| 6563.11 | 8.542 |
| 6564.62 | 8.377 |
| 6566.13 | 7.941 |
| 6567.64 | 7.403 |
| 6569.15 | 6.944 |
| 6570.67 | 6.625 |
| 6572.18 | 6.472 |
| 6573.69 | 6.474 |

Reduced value 6.717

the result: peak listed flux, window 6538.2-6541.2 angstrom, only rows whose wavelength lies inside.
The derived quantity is 6.697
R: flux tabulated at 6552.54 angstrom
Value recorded 6.858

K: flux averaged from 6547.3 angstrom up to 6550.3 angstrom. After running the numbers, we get 7.28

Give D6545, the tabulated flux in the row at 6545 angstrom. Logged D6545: 7.383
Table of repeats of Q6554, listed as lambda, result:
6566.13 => 7.941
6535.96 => 5.959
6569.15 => 6.944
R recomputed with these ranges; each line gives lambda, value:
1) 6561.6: 8.365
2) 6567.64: 7.403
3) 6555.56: 6.702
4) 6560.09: 7.89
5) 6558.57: 7.343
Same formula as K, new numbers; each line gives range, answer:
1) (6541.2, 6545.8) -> 7.23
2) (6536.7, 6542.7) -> 6.55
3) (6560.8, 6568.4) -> 8.13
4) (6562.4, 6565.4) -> 8.46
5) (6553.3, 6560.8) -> 7.11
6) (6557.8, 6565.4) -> 8.1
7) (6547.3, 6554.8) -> 7.03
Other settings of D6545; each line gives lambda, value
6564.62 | 8.377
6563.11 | 8.542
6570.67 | 6.625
